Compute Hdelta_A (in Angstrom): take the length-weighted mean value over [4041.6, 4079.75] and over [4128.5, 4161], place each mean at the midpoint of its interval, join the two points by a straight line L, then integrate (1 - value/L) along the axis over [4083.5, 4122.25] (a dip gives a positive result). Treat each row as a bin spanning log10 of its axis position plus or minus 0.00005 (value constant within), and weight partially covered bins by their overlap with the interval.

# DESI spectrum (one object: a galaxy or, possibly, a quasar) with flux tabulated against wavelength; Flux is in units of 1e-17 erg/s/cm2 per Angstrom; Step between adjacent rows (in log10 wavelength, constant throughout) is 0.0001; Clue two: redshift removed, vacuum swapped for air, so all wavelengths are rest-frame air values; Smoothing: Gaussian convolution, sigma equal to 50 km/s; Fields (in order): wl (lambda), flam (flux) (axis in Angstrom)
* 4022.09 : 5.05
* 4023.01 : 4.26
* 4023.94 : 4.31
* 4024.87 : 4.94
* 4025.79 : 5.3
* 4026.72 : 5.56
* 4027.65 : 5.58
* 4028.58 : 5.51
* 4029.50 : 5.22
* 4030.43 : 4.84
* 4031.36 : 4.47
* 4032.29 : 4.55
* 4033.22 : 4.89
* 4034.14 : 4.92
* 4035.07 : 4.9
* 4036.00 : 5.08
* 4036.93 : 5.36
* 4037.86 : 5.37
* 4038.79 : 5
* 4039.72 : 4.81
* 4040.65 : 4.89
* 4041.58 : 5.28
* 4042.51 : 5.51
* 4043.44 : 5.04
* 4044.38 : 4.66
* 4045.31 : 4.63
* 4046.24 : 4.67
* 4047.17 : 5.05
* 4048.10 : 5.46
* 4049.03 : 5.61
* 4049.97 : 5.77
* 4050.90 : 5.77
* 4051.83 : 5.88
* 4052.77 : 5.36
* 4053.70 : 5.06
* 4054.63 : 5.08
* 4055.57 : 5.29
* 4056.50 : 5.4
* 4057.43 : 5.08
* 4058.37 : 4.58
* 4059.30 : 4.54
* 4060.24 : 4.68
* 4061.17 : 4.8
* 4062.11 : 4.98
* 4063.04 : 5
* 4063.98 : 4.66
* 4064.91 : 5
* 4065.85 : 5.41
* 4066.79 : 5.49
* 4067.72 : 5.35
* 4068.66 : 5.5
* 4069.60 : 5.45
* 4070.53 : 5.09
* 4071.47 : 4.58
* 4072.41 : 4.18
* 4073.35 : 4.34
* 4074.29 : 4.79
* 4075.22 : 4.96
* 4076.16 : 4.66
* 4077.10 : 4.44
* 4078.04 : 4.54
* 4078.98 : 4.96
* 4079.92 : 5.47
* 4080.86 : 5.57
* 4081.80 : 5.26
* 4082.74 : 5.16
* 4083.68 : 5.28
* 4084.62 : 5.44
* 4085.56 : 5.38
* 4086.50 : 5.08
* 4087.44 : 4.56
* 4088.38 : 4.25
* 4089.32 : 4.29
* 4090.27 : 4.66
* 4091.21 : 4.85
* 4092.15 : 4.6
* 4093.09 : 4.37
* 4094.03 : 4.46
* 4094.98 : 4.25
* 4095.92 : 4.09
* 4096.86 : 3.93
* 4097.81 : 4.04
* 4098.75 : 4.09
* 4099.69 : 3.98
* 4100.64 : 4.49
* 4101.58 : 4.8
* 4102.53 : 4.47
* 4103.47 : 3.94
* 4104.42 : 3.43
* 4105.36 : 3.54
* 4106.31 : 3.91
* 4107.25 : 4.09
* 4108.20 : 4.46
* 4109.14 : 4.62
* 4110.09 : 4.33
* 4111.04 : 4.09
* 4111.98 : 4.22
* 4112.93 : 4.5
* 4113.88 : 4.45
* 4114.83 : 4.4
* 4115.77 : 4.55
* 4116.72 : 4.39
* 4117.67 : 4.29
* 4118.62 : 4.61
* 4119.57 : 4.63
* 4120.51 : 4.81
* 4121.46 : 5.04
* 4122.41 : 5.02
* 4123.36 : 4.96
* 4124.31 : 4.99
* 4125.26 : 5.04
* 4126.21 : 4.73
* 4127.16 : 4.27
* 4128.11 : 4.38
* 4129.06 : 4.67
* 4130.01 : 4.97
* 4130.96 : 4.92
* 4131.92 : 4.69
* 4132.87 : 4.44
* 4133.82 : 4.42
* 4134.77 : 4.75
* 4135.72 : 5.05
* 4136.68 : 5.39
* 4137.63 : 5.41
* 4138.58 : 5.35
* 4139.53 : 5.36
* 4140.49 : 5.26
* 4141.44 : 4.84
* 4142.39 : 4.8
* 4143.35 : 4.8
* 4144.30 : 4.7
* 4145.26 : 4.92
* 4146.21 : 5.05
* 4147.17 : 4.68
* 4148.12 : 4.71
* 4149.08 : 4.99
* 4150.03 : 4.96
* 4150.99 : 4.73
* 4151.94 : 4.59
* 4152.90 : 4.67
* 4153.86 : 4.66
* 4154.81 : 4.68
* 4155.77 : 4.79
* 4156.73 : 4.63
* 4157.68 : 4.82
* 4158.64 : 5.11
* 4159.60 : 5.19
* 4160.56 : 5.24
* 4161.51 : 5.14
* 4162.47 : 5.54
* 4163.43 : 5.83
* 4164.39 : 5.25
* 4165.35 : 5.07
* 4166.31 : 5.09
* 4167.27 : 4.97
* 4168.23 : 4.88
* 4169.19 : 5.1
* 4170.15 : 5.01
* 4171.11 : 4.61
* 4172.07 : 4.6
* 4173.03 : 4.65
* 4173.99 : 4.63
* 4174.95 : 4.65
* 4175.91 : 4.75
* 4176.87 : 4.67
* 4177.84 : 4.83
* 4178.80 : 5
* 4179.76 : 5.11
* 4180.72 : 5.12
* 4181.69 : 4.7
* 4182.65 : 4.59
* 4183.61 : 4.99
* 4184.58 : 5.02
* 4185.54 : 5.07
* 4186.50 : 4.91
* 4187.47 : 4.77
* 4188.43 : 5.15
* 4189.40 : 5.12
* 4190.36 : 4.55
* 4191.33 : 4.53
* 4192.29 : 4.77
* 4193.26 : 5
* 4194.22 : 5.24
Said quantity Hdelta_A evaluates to 4.2 Angstrom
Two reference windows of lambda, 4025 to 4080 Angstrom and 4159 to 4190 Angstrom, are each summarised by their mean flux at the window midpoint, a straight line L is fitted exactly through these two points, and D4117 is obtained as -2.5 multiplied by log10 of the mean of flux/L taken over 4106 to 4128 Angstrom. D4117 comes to 0.11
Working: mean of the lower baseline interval 5.05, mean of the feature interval 4.54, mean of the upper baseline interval 4.98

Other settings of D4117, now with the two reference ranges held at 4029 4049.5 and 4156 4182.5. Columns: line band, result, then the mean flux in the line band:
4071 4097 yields 0.06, 4.74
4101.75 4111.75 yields 0.21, 4.11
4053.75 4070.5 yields -0.02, 5.08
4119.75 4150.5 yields 0.02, 4.89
